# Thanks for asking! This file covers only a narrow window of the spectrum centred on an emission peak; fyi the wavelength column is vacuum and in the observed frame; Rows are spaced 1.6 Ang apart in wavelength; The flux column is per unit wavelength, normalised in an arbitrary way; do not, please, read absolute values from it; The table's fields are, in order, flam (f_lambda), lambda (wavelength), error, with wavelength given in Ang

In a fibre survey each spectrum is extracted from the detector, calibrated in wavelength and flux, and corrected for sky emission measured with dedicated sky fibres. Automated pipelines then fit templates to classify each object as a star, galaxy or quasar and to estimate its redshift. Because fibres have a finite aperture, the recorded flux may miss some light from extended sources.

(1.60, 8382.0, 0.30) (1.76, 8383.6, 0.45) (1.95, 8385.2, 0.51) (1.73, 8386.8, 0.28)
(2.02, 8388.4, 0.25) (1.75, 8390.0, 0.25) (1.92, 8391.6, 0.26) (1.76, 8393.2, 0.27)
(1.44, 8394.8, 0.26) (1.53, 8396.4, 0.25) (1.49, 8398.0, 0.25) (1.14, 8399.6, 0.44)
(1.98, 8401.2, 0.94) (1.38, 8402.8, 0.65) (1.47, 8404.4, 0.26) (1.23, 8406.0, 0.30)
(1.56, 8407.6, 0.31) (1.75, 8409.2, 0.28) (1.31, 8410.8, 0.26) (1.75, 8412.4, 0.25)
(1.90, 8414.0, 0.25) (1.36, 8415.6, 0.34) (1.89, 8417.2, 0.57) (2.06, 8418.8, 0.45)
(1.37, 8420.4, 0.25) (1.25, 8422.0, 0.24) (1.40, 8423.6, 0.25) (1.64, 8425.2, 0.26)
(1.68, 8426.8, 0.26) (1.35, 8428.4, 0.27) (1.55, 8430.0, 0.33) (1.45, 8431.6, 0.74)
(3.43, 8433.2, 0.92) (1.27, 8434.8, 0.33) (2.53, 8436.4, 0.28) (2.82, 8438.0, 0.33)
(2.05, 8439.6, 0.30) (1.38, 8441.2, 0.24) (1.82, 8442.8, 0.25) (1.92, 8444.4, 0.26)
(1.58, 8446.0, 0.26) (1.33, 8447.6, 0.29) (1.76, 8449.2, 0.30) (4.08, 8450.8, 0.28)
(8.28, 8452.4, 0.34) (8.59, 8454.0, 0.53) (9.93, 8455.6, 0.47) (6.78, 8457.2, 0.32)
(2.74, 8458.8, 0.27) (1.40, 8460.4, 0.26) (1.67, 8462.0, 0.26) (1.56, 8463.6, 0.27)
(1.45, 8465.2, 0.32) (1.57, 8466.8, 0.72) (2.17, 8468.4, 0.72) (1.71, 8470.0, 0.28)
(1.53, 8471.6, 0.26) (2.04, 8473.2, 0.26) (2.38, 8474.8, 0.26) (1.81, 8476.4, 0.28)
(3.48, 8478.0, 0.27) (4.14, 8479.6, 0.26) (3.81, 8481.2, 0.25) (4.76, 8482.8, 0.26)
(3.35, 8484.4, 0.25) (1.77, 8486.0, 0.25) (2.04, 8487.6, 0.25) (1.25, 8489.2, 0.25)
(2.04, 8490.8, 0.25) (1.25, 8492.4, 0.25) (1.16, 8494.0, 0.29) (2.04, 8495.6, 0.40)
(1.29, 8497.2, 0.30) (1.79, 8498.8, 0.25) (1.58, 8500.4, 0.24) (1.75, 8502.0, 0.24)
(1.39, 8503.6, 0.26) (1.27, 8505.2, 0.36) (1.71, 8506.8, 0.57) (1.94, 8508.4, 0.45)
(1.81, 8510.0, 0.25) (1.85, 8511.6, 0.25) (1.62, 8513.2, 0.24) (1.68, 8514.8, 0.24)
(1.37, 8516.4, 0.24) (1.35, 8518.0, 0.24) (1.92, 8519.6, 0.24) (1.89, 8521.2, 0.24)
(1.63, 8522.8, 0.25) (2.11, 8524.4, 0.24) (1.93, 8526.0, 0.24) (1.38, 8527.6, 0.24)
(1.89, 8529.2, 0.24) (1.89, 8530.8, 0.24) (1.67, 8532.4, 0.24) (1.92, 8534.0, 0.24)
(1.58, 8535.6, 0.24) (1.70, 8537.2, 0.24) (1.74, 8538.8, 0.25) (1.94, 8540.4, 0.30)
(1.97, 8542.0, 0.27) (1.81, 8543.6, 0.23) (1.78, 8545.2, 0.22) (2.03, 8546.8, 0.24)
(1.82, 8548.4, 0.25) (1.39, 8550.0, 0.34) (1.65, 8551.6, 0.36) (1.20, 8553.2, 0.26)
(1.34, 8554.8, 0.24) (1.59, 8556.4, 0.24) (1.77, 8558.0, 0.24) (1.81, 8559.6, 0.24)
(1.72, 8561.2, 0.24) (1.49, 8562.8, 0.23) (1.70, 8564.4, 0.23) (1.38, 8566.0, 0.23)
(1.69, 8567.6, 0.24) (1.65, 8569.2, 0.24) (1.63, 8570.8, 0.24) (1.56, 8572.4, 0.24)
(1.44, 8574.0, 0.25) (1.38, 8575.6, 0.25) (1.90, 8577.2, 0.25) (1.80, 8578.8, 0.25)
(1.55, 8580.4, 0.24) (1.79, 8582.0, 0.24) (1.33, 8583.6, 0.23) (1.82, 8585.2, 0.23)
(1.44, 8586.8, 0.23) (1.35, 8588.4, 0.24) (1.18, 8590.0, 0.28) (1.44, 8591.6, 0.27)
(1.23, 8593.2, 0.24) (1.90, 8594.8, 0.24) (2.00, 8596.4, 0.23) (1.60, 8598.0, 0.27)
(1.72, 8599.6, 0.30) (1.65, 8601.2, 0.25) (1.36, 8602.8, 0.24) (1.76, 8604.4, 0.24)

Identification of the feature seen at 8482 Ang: [N II] 6583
